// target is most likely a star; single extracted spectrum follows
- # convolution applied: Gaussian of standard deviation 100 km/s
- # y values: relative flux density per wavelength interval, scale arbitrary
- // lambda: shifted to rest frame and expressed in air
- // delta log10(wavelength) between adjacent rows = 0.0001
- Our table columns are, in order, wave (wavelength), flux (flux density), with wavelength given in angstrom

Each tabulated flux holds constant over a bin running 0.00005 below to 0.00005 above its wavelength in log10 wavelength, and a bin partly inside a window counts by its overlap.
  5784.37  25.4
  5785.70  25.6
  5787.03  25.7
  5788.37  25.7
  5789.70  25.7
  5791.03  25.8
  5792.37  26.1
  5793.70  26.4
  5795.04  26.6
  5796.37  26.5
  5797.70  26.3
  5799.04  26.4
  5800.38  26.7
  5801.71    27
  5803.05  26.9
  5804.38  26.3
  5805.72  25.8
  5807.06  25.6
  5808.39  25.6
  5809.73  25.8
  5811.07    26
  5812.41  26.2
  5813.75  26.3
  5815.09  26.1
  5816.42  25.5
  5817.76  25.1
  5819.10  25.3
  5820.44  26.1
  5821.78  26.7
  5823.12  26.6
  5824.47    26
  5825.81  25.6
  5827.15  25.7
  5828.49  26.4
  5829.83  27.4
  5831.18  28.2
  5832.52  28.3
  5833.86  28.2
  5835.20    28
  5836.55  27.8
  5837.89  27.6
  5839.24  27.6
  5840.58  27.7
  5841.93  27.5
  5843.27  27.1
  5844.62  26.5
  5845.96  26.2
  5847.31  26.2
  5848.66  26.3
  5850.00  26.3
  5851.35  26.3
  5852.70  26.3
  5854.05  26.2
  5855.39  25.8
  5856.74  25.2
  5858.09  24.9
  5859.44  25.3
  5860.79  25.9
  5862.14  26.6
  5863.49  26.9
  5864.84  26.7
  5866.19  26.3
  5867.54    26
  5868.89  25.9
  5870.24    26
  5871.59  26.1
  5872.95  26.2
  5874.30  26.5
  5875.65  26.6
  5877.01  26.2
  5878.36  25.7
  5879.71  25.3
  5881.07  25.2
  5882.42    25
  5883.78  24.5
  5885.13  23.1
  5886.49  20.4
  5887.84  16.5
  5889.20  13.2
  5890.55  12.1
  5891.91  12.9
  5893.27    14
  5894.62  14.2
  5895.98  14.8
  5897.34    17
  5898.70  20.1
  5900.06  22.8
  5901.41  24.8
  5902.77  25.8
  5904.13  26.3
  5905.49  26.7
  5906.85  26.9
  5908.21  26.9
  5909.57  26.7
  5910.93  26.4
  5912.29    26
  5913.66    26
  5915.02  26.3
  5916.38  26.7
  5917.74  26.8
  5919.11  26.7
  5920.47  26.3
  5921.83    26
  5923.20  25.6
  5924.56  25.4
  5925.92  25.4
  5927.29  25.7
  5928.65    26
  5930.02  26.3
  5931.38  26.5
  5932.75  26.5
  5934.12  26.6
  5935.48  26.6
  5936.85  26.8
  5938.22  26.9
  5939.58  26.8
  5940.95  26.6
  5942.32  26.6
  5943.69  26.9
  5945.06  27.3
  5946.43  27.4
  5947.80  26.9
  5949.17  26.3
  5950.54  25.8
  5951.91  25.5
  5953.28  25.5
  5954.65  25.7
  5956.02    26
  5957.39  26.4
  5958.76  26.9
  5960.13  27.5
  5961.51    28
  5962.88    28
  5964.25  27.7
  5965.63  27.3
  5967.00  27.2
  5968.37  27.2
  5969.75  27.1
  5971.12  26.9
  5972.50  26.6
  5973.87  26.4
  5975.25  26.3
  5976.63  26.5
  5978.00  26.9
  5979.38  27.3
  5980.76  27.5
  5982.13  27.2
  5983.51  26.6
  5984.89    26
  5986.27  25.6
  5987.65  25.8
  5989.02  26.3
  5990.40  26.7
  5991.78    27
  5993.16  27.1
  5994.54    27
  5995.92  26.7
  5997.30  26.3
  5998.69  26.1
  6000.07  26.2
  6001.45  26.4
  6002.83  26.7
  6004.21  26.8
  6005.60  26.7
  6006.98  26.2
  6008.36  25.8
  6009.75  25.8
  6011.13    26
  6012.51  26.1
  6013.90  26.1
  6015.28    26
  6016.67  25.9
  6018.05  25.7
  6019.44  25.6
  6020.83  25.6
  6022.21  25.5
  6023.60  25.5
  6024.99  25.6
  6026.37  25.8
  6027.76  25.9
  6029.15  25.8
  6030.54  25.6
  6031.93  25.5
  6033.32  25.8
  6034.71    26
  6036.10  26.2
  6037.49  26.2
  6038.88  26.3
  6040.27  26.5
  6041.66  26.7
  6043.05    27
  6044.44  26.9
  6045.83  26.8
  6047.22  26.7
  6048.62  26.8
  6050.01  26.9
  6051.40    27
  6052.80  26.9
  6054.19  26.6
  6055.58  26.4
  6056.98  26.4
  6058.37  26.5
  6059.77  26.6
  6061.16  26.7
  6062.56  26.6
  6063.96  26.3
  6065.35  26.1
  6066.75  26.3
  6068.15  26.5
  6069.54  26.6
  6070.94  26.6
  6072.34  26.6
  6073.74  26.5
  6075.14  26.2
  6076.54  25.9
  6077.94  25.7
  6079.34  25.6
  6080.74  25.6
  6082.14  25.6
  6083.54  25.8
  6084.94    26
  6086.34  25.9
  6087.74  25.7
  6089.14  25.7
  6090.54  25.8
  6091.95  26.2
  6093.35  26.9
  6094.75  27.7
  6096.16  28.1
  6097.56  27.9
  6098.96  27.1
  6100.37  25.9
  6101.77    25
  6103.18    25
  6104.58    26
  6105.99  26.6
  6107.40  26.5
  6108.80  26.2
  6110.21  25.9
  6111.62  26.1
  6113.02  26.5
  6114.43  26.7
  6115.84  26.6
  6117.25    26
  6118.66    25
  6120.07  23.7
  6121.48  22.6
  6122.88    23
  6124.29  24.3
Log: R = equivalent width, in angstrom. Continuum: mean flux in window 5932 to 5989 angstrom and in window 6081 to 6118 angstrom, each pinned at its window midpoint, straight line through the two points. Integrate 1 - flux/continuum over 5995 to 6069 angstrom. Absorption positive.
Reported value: 0.6 angstrom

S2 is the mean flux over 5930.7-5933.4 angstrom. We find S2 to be 26.5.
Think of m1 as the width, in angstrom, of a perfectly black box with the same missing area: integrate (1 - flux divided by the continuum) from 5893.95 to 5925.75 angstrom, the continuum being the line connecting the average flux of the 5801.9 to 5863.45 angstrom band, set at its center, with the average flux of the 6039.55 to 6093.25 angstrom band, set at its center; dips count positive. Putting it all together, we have 2.39 angstrom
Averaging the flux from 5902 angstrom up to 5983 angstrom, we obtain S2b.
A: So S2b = 26.6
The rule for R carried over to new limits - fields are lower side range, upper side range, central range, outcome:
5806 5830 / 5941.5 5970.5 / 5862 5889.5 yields 1.8 angstrom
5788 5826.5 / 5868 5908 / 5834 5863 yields -3.0 angstrom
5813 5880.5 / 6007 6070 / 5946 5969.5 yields -0.4 angstrom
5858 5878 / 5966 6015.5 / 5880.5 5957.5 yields 6.2 angstrom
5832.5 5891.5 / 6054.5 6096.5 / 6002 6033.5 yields 0.1 angstrom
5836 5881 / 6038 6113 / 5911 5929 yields 0.2 angstrom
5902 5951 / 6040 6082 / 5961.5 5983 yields -0.5 angstrom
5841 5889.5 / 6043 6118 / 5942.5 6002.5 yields -2.0 angstrom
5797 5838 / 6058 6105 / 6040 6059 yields -0.3 angstrom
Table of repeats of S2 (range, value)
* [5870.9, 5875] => 26.3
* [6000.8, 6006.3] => 26.7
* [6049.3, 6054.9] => 26.9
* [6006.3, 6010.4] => 25.9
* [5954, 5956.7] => 25.9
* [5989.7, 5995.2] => 26.9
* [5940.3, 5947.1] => 26.9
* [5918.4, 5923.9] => 26.1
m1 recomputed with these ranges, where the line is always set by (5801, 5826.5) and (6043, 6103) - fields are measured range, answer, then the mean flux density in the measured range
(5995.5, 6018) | 0.1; 26.2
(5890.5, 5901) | 3.9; 16.4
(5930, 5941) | -0.2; 26.7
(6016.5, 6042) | 0.5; 25.9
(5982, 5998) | -0.1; 26.5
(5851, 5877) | 0.0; 26.1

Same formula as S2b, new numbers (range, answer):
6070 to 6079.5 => 26.2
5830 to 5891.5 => 25.3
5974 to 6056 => 26.3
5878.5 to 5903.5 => 19.7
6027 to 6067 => 26.4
